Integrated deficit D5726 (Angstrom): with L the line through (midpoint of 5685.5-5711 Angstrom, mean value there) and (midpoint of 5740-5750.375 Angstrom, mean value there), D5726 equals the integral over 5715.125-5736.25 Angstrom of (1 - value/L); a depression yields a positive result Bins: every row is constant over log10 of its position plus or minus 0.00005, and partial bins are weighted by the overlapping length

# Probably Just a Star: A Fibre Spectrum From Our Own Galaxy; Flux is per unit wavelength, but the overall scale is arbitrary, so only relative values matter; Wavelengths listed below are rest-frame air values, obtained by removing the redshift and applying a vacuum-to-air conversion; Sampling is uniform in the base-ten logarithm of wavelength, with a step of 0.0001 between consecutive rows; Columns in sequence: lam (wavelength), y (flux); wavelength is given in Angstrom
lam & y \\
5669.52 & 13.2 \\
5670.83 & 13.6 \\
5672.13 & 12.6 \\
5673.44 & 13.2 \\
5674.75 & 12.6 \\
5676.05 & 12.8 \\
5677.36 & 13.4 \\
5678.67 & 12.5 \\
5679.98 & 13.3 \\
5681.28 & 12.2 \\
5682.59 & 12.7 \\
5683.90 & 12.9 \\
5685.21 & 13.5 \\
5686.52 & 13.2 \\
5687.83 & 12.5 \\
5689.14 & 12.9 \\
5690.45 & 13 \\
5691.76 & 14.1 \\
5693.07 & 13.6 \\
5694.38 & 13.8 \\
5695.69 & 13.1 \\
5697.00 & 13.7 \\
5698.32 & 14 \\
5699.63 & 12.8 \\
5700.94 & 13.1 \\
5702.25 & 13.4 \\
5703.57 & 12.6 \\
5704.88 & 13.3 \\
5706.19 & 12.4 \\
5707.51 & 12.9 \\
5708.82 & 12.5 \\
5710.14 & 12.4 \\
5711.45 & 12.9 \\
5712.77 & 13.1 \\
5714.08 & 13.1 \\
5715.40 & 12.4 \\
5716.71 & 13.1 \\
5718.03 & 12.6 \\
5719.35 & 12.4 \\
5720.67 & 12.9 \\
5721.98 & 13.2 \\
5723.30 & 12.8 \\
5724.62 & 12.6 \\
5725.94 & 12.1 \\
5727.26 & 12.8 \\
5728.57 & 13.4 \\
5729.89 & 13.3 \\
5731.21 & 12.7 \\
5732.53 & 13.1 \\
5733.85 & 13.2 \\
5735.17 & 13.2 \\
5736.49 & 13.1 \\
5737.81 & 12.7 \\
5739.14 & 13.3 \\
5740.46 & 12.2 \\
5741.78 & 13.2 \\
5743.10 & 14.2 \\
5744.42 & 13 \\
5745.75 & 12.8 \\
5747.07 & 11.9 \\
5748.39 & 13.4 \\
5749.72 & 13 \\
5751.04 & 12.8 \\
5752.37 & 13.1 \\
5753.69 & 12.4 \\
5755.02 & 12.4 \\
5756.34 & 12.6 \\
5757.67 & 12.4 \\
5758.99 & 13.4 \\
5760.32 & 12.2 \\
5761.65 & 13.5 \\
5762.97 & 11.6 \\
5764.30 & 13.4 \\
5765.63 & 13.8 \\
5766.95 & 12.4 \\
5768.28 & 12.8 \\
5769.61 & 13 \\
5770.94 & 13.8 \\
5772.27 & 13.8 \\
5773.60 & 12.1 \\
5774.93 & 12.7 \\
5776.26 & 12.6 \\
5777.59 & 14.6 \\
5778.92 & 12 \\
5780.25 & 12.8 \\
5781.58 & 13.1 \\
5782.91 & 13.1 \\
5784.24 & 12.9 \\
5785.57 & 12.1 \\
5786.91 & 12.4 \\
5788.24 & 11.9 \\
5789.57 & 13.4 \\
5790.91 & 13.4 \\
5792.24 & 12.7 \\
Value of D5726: 0.3 Angstrom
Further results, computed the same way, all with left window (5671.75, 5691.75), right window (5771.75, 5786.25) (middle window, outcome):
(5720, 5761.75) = 0.01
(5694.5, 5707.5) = -0.25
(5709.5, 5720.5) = 0.13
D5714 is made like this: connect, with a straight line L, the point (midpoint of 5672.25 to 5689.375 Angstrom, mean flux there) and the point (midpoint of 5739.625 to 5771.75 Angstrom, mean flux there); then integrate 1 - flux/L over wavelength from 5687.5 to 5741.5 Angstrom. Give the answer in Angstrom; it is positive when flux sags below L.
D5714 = -0.4 Angstrom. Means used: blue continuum 12.9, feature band 13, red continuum 12.9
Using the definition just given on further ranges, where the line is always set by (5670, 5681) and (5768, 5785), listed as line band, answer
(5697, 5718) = 0.1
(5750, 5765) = 0.3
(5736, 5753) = 0.0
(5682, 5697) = -0.3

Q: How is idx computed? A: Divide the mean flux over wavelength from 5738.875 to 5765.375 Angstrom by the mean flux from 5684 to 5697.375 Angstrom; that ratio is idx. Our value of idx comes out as 0.96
